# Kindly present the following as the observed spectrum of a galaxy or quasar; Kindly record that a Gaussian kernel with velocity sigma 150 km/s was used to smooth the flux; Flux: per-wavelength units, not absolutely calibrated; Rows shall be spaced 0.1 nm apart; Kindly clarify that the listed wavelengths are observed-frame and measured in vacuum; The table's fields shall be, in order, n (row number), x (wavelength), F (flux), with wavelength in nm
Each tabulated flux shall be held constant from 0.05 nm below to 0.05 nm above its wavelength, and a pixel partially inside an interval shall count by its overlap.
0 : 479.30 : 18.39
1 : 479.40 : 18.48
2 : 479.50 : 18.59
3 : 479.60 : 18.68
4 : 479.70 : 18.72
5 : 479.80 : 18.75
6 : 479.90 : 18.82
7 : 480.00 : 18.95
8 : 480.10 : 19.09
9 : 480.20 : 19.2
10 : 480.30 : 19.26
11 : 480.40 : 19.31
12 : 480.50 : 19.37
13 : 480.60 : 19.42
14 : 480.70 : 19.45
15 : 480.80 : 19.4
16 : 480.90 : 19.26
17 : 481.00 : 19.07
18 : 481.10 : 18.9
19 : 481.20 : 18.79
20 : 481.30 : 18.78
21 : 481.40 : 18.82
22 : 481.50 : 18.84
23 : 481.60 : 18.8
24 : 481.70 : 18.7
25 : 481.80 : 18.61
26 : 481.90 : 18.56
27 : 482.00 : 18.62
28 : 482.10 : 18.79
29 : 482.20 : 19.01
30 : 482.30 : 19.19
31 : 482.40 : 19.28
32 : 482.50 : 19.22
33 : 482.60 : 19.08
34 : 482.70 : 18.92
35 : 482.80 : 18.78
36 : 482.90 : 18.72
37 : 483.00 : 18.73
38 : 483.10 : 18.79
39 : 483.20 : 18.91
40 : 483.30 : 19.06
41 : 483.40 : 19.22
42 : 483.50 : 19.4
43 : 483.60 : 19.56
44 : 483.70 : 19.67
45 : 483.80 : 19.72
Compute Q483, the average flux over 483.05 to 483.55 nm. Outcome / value 19.1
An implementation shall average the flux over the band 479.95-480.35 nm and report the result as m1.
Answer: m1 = 19.1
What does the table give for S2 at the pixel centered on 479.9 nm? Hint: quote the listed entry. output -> 18.82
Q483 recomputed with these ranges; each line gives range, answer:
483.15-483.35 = 19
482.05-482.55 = 19.1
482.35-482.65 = 19.2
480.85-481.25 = 19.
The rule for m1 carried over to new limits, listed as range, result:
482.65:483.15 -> 18.8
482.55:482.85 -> 18.9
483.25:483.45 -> 19.1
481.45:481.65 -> 18.8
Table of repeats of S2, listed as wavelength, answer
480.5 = 19.37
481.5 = 18.84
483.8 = 19.72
